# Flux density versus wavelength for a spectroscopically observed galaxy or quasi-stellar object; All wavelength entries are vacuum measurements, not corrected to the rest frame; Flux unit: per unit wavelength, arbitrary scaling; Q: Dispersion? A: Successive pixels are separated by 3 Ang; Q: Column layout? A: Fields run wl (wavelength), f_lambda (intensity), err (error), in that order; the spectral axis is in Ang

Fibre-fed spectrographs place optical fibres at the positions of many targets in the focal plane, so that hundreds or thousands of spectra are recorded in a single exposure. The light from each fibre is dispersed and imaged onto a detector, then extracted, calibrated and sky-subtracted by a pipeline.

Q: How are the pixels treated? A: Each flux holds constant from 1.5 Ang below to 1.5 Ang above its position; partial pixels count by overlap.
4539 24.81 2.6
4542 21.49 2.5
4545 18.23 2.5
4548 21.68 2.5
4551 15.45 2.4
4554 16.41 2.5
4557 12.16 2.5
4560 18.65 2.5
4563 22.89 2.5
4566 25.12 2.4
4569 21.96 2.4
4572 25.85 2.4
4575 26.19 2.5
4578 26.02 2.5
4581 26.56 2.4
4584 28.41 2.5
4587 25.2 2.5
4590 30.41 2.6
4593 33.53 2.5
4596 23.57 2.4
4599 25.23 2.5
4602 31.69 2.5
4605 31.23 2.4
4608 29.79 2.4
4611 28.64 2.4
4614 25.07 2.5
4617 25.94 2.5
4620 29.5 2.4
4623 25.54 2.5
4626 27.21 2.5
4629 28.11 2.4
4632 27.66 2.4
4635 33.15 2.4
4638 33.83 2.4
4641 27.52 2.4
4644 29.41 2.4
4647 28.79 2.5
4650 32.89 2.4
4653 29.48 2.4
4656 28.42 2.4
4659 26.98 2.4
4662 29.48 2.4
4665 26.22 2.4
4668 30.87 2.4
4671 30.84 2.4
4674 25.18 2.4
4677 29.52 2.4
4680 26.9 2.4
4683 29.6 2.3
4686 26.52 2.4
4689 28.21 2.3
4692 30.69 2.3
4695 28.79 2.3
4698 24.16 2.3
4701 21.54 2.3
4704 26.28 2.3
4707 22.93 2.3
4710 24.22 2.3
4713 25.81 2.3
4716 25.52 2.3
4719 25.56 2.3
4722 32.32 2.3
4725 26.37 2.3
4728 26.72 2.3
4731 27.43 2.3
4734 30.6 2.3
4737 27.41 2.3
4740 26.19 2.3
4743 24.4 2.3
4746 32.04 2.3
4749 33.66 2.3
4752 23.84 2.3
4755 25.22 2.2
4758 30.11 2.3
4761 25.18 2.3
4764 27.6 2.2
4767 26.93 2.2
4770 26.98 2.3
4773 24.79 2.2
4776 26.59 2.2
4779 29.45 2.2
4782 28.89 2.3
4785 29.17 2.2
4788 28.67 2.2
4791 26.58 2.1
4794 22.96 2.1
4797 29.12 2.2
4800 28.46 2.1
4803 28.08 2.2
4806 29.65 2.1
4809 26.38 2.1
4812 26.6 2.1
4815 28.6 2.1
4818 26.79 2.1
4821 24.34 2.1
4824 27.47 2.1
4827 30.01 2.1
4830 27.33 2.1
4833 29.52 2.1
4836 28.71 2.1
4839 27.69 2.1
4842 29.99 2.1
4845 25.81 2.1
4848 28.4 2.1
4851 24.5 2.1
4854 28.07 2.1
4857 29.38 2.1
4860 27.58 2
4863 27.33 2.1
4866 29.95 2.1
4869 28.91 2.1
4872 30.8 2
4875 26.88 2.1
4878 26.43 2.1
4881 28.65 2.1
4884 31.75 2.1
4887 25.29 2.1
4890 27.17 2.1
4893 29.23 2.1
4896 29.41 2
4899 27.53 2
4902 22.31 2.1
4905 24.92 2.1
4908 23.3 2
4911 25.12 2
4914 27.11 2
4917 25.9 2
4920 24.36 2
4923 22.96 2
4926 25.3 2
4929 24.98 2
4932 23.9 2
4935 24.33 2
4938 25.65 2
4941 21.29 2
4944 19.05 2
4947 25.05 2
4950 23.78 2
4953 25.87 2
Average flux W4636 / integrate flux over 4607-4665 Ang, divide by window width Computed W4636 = 28.7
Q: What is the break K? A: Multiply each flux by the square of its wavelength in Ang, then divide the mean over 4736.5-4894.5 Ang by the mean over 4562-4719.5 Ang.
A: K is 1.08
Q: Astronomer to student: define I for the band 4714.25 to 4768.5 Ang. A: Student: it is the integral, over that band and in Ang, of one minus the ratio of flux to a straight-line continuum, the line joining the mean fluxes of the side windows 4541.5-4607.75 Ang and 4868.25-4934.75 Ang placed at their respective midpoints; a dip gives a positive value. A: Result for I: -5.0 Ang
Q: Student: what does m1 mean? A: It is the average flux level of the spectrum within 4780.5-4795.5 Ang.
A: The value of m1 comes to 27.3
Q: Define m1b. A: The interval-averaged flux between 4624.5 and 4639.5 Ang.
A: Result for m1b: 30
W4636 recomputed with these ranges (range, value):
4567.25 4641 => 27.9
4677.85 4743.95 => 26.8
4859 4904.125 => 27.9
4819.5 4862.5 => 27.8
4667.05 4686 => 28.6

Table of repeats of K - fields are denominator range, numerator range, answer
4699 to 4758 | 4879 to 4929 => 1.05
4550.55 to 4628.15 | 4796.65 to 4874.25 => 1.22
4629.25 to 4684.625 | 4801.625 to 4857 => 1.02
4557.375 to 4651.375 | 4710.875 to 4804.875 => 1.07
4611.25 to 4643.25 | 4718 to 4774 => 1.02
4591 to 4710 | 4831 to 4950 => 1.04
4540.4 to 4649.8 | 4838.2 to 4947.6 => 1.15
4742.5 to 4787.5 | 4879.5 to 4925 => 1.00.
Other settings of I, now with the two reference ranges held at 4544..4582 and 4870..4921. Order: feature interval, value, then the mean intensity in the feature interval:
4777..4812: -3.74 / 27.9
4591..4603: -3.62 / 28.5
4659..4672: -3.39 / 29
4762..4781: -1.73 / 27.1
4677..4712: -4.45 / 26.5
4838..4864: -1.51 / 27.6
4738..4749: -1.83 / 28.4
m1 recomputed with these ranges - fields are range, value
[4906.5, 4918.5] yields 25.4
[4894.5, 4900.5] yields 28.5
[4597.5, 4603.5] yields 28.5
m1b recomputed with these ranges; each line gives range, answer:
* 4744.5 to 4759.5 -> 29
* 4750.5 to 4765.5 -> 26.4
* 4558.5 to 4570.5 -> 22.2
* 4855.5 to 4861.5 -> 28.5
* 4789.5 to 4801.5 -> 26.8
